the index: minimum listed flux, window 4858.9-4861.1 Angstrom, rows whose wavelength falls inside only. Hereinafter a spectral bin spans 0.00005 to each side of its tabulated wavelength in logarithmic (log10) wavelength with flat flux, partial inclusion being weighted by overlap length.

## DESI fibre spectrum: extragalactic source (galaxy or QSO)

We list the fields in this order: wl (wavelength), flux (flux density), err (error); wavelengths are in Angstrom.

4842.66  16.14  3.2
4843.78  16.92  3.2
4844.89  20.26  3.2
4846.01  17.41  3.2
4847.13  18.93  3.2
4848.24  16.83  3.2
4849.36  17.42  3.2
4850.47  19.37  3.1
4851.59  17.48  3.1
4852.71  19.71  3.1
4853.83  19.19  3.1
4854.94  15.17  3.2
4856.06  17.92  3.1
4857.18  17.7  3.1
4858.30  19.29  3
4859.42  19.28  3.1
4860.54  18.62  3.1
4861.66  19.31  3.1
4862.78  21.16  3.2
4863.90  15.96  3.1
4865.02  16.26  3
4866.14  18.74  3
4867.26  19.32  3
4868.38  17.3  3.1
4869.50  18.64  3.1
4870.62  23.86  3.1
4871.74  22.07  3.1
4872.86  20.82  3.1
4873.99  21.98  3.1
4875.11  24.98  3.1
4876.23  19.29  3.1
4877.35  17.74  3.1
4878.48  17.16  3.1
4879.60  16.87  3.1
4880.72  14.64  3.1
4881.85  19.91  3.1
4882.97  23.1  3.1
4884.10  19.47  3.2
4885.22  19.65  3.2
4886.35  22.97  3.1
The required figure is 18.62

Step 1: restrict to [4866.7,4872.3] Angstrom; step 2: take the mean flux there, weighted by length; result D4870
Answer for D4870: 20.3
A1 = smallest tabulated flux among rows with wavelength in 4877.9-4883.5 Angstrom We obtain 14.64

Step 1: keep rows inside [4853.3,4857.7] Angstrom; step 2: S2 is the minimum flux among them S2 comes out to 15.17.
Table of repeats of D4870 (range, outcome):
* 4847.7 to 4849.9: 17.1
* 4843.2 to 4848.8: 18.1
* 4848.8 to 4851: 18.4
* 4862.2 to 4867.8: 18.3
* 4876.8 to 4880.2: 17.2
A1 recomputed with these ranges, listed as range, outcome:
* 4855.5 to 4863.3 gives 17.7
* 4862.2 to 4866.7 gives 15.96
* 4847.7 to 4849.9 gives 16.83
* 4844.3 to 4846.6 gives 17.41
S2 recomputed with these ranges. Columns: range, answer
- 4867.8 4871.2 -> 17.3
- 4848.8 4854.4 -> 17.42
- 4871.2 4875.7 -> 20.82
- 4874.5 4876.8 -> 19.29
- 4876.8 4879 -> 17.16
